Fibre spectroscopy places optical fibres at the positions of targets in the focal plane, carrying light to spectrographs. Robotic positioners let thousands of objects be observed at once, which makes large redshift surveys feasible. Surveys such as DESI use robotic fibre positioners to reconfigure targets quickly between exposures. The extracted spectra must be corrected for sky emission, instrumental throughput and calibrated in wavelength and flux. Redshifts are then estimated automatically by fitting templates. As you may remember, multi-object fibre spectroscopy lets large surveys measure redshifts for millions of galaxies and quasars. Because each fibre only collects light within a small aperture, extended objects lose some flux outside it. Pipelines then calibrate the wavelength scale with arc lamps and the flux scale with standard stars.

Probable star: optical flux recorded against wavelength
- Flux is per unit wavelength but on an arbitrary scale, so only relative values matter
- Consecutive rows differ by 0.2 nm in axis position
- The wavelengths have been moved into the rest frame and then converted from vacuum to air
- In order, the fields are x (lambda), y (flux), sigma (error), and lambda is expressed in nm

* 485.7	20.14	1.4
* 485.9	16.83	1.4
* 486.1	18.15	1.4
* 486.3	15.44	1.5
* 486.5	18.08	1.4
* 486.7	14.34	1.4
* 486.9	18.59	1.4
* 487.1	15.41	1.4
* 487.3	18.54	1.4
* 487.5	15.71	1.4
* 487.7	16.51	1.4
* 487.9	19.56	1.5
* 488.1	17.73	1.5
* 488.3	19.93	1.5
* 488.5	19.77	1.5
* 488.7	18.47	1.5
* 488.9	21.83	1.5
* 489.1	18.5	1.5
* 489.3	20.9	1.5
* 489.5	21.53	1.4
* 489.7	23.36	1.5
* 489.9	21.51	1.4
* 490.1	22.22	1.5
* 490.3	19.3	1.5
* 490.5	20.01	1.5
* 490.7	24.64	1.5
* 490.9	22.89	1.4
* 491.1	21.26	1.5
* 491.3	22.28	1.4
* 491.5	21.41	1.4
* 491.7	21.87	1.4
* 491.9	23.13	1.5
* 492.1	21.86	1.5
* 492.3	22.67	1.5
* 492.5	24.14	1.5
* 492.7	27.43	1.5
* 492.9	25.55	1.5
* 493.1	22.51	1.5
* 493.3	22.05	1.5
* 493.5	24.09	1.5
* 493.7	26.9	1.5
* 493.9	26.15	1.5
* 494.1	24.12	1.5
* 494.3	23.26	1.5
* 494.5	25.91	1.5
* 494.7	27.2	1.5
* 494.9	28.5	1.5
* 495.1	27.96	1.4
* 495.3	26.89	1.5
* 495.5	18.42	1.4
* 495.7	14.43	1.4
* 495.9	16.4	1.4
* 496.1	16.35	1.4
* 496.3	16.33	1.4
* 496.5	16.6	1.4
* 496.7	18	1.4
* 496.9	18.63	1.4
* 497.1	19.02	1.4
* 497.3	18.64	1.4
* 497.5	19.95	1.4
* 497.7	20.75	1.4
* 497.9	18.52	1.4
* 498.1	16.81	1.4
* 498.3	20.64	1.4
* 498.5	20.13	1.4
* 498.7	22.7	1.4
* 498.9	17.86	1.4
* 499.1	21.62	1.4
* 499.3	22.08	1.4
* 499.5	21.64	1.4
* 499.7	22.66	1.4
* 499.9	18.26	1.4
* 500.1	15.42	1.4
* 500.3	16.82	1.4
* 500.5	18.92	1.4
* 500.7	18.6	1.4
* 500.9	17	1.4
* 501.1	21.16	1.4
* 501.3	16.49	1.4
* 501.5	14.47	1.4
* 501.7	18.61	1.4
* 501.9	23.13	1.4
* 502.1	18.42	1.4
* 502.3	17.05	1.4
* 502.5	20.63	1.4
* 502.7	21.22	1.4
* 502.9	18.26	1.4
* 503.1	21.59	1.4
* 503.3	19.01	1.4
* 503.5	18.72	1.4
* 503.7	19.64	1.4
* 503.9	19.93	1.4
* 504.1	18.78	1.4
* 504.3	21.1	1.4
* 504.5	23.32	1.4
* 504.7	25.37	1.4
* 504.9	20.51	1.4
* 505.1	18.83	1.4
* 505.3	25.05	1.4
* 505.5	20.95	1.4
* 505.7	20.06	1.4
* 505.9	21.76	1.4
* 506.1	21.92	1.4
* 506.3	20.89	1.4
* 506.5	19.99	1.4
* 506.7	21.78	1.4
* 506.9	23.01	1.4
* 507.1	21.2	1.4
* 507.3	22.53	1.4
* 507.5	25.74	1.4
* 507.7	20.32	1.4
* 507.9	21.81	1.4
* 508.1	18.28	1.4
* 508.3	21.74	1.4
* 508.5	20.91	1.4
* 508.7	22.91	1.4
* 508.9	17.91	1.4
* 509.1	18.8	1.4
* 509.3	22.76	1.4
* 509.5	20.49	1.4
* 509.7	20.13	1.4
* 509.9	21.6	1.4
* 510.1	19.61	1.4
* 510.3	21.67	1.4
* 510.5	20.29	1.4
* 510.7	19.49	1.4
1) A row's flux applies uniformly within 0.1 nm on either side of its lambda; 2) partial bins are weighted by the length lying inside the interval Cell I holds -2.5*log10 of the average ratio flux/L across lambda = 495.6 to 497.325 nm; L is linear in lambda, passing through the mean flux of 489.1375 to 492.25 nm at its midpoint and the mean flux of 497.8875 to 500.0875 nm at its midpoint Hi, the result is 0.21 mag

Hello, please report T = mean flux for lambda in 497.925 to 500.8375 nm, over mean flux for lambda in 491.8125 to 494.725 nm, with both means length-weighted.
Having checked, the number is 0.80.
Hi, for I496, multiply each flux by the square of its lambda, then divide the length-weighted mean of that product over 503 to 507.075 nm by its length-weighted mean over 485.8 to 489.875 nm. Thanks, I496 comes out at 1.2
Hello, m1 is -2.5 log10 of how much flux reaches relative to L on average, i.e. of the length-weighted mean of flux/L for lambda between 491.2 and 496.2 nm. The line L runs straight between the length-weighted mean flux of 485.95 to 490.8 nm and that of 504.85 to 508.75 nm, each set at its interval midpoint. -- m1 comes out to -0.17 mag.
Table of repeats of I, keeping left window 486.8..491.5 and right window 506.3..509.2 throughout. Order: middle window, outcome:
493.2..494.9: -0.23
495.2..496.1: 0.09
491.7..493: -0.18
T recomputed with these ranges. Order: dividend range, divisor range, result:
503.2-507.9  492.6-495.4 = 0.83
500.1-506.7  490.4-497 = 0.89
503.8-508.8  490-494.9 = 0.91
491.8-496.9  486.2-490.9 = 1.17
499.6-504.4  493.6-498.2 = 0.90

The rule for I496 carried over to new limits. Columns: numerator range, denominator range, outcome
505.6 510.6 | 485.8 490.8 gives 1.20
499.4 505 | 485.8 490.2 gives 1.10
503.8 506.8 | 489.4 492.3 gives 1.03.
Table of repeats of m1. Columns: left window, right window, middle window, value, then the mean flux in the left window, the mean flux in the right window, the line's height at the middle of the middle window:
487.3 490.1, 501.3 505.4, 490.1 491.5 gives -0.10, 19.7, 20.1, 19.7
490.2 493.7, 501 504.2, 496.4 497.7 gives 0.13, 22.9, 19.2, 21.1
